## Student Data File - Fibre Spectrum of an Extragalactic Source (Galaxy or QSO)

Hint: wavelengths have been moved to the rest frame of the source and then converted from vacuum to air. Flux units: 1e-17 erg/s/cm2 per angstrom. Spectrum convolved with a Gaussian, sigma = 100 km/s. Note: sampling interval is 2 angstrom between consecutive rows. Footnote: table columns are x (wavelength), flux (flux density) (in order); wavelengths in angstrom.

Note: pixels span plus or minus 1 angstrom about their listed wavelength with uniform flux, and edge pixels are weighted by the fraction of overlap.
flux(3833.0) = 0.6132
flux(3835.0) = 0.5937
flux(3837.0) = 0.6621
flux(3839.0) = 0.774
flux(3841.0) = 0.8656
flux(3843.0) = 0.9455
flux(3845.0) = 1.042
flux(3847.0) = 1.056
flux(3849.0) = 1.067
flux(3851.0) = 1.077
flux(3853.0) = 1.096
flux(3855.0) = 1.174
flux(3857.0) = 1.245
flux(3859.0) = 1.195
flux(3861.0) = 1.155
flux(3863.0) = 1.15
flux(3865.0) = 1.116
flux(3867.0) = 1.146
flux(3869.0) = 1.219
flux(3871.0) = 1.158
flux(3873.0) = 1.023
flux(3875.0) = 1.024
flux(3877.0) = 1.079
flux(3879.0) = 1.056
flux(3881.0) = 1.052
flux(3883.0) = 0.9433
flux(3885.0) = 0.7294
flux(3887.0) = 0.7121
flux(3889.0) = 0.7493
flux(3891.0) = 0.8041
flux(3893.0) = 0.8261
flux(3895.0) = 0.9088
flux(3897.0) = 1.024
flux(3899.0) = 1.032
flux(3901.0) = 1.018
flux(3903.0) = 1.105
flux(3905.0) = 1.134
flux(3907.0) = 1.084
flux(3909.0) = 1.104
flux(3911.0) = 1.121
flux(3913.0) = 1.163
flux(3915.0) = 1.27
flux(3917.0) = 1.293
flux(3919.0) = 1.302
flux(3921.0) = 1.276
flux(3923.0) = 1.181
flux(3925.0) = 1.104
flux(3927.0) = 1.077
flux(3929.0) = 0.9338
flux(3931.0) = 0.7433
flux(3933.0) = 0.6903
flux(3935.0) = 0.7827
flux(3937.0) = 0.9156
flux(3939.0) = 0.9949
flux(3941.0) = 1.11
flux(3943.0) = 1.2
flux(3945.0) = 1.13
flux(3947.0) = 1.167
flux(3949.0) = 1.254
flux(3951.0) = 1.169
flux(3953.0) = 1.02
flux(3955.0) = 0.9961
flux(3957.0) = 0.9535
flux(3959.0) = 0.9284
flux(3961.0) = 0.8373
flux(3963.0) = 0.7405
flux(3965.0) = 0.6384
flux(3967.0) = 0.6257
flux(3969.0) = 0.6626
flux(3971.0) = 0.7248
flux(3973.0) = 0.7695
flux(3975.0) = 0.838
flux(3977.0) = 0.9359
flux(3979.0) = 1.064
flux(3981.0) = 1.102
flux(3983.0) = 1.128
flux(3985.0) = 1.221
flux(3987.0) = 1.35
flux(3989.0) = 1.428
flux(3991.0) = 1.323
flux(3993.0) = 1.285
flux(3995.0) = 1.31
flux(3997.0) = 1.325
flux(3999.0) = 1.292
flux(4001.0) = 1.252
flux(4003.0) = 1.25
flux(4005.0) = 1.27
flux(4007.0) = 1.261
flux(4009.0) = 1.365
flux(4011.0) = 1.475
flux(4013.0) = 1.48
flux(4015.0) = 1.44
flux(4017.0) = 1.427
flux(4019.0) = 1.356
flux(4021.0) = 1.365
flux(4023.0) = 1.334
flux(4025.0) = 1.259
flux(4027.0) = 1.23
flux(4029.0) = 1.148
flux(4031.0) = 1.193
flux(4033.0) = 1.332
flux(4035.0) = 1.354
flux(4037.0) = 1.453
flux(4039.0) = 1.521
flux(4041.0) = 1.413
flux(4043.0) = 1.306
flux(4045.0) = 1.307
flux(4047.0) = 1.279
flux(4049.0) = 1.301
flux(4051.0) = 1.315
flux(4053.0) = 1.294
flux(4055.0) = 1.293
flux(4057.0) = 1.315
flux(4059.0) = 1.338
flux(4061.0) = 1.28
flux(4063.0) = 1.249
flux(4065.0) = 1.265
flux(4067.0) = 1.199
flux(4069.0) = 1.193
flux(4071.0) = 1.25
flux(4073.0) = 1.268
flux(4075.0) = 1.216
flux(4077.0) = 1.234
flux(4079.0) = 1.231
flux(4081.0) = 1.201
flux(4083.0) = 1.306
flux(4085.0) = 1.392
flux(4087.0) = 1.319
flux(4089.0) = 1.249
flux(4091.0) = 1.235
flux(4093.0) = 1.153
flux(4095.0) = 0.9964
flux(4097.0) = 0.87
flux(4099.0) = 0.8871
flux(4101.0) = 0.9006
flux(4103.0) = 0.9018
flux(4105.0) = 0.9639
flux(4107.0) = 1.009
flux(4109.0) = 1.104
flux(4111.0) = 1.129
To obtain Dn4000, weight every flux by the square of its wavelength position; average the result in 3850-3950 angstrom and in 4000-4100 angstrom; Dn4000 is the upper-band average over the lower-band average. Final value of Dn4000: 1.30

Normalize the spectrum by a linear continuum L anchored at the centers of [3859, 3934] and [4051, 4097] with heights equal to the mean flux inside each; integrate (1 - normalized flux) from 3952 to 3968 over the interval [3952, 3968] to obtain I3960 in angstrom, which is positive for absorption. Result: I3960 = 3.9 angstrom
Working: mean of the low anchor 1.04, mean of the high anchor 1.24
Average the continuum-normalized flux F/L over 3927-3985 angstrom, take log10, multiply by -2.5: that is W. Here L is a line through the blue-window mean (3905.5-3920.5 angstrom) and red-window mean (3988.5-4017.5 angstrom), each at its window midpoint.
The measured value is 0.32 mag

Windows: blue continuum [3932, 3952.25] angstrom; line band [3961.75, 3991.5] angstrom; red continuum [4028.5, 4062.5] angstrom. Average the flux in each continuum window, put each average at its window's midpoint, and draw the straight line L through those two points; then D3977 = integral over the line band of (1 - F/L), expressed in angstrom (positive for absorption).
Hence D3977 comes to 4.6 angstrom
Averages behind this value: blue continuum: 1.04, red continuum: 1.32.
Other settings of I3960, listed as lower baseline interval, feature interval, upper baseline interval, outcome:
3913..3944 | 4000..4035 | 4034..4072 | -2.28 angstrom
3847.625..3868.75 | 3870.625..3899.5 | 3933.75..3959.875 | 4.64 angstrom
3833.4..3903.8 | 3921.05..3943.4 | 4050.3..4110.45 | 1.39 angstrom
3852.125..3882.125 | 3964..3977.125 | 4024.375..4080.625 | 5.25 angstrom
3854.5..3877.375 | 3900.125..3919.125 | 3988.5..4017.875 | 0.83 angstrom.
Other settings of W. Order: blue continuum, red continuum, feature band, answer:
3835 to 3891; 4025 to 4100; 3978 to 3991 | -0.060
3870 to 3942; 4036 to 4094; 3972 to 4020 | -0.068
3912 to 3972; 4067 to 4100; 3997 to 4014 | -0.224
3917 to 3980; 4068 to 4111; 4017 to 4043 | -0.244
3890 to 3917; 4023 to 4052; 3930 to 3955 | 0.120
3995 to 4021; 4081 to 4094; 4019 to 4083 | 0.014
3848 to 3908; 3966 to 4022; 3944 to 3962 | 0.084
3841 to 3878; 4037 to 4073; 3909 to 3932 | 0.031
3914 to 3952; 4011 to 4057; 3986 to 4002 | -0.071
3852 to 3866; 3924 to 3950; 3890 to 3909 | 0.085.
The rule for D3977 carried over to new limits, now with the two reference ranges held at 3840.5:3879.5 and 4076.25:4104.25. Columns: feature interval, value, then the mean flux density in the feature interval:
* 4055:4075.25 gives -2.38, 1.26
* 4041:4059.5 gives -3.03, 1.31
